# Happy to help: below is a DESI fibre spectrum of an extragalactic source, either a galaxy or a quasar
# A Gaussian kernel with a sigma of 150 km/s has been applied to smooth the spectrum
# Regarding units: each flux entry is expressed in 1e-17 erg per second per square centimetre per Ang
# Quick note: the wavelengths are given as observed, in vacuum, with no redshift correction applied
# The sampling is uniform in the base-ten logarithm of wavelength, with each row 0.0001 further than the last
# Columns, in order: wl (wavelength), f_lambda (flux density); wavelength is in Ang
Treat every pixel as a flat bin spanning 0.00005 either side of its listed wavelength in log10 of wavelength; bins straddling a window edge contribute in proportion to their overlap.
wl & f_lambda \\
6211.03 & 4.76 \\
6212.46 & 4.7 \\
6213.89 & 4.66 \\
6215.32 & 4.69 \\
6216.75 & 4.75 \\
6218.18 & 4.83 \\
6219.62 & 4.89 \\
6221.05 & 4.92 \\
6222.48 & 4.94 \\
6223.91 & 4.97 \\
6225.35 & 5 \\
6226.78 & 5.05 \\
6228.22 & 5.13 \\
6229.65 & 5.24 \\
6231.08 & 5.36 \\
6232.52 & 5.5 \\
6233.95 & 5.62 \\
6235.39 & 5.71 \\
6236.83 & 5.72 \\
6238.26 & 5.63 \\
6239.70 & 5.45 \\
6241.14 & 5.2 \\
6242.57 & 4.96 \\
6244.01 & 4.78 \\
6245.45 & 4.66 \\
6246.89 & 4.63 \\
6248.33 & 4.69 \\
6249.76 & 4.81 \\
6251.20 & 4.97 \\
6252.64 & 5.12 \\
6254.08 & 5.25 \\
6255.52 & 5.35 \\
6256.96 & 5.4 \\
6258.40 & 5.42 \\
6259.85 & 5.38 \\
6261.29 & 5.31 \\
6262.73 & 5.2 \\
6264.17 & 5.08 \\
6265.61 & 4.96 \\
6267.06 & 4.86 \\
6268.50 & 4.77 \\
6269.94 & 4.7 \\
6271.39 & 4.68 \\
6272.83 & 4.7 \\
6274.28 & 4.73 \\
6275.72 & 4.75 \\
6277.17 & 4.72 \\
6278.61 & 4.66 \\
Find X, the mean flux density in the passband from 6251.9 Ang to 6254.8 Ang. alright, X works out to 5.18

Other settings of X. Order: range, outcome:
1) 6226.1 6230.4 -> 5.15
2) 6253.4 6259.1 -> 5.36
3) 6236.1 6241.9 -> 5.5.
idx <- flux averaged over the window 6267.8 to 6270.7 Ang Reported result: 4.73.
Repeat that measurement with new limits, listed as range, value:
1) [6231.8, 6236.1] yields 5.61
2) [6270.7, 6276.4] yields 4.72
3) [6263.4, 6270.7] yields 4.87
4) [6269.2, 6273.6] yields 4.69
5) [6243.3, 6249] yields 4.69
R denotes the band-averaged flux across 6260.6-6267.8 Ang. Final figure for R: 5.08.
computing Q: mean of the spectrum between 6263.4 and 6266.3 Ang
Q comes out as 5.03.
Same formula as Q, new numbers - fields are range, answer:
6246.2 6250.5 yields 4.72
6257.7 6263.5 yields 5.32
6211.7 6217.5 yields 4.71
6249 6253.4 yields 4.97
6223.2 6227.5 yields 5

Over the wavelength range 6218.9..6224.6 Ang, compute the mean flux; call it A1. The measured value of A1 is 4.93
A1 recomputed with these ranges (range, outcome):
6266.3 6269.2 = 4.81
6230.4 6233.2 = 5.42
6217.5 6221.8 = 4.88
